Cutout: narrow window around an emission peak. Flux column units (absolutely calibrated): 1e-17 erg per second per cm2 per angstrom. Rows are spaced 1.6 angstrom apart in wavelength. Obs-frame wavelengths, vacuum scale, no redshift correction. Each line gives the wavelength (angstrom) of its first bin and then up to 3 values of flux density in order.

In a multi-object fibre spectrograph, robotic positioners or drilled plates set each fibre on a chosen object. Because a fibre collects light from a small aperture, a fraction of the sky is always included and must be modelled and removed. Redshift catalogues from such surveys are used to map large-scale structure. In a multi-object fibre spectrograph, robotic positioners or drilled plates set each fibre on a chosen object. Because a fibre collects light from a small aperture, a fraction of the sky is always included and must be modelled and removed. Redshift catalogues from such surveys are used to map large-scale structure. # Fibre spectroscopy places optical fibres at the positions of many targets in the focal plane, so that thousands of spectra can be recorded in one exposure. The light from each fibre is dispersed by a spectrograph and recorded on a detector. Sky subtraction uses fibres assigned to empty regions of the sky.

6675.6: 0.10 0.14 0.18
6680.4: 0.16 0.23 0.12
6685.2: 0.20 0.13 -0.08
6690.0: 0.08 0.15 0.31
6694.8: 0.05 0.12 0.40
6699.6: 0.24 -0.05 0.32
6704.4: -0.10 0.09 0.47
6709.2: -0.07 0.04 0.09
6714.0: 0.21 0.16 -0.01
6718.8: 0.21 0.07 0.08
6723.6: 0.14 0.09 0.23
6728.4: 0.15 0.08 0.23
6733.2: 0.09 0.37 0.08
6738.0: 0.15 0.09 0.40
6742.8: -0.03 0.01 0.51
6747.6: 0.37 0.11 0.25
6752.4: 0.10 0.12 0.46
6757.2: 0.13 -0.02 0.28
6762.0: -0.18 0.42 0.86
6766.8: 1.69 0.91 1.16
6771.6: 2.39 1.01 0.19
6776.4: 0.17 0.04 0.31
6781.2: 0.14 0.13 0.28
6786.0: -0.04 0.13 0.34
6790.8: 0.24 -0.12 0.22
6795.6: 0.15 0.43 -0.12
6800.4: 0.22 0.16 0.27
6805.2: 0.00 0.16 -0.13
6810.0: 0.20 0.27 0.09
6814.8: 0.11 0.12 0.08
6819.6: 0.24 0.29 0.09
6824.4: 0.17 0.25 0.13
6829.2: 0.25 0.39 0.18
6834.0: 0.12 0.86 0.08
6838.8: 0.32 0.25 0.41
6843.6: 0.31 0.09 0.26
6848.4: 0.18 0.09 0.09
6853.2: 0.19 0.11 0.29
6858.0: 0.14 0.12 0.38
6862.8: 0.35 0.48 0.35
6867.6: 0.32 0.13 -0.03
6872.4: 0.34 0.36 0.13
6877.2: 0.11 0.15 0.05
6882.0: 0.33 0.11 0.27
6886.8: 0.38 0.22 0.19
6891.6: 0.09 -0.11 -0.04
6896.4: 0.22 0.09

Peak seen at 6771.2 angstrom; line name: [O II] 3727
